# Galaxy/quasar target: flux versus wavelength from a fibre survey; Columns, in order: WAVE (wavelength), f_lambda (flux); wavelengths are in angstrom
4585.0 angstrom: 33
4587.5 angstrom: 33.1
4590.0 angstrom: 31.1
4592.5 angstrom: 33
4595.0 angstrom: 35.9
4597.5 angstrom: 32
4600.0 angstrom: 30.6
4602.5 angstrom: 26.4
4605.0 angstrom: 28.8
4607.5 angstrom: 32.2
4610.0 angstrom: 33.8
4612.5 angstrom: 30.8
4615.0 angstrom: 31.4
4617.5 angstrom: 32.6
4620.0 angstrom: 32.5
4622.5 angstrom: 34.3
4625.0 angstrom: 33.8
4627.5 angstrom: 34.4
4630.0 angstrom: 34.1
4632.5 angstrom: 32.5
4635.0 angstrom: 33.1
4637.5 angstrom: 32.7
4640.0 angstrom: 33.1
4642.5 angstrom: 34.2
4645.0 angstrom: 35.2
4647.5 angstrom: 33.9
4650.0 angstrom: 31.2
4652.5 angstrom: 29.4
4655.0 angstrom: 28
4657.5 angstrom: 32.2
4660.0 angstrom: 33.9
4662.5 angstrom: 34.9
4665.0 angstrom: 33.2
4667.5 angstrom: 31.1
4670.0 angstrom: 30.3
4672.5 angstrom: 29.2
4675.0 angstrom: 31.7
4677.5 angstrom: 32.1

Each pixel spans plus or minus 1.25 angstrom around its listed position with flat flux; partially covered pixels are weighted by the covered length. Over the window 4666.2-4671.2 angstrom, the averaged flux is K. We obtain 30.7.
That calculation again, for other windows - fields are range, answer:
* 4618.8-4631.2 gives 33.8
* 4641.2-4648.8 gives 34.4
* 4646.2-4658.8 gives 31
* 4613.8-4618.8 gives 32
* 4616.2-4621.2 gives 32.5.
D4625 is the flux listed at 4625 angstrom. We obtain 33.8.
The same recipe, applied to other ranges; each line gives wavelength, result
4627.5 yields 34.4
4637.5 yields 32.7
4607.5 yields 32.2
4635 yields 33.1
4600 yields 30.6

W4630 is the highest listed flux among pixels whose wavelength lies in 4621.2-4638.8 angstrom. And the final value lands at 34.4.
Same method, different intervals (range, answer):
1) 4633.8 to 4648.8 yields 35.2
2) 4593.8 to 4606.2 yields 35.9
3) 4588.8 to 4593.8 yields 33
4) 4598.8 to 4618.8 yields 33.8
